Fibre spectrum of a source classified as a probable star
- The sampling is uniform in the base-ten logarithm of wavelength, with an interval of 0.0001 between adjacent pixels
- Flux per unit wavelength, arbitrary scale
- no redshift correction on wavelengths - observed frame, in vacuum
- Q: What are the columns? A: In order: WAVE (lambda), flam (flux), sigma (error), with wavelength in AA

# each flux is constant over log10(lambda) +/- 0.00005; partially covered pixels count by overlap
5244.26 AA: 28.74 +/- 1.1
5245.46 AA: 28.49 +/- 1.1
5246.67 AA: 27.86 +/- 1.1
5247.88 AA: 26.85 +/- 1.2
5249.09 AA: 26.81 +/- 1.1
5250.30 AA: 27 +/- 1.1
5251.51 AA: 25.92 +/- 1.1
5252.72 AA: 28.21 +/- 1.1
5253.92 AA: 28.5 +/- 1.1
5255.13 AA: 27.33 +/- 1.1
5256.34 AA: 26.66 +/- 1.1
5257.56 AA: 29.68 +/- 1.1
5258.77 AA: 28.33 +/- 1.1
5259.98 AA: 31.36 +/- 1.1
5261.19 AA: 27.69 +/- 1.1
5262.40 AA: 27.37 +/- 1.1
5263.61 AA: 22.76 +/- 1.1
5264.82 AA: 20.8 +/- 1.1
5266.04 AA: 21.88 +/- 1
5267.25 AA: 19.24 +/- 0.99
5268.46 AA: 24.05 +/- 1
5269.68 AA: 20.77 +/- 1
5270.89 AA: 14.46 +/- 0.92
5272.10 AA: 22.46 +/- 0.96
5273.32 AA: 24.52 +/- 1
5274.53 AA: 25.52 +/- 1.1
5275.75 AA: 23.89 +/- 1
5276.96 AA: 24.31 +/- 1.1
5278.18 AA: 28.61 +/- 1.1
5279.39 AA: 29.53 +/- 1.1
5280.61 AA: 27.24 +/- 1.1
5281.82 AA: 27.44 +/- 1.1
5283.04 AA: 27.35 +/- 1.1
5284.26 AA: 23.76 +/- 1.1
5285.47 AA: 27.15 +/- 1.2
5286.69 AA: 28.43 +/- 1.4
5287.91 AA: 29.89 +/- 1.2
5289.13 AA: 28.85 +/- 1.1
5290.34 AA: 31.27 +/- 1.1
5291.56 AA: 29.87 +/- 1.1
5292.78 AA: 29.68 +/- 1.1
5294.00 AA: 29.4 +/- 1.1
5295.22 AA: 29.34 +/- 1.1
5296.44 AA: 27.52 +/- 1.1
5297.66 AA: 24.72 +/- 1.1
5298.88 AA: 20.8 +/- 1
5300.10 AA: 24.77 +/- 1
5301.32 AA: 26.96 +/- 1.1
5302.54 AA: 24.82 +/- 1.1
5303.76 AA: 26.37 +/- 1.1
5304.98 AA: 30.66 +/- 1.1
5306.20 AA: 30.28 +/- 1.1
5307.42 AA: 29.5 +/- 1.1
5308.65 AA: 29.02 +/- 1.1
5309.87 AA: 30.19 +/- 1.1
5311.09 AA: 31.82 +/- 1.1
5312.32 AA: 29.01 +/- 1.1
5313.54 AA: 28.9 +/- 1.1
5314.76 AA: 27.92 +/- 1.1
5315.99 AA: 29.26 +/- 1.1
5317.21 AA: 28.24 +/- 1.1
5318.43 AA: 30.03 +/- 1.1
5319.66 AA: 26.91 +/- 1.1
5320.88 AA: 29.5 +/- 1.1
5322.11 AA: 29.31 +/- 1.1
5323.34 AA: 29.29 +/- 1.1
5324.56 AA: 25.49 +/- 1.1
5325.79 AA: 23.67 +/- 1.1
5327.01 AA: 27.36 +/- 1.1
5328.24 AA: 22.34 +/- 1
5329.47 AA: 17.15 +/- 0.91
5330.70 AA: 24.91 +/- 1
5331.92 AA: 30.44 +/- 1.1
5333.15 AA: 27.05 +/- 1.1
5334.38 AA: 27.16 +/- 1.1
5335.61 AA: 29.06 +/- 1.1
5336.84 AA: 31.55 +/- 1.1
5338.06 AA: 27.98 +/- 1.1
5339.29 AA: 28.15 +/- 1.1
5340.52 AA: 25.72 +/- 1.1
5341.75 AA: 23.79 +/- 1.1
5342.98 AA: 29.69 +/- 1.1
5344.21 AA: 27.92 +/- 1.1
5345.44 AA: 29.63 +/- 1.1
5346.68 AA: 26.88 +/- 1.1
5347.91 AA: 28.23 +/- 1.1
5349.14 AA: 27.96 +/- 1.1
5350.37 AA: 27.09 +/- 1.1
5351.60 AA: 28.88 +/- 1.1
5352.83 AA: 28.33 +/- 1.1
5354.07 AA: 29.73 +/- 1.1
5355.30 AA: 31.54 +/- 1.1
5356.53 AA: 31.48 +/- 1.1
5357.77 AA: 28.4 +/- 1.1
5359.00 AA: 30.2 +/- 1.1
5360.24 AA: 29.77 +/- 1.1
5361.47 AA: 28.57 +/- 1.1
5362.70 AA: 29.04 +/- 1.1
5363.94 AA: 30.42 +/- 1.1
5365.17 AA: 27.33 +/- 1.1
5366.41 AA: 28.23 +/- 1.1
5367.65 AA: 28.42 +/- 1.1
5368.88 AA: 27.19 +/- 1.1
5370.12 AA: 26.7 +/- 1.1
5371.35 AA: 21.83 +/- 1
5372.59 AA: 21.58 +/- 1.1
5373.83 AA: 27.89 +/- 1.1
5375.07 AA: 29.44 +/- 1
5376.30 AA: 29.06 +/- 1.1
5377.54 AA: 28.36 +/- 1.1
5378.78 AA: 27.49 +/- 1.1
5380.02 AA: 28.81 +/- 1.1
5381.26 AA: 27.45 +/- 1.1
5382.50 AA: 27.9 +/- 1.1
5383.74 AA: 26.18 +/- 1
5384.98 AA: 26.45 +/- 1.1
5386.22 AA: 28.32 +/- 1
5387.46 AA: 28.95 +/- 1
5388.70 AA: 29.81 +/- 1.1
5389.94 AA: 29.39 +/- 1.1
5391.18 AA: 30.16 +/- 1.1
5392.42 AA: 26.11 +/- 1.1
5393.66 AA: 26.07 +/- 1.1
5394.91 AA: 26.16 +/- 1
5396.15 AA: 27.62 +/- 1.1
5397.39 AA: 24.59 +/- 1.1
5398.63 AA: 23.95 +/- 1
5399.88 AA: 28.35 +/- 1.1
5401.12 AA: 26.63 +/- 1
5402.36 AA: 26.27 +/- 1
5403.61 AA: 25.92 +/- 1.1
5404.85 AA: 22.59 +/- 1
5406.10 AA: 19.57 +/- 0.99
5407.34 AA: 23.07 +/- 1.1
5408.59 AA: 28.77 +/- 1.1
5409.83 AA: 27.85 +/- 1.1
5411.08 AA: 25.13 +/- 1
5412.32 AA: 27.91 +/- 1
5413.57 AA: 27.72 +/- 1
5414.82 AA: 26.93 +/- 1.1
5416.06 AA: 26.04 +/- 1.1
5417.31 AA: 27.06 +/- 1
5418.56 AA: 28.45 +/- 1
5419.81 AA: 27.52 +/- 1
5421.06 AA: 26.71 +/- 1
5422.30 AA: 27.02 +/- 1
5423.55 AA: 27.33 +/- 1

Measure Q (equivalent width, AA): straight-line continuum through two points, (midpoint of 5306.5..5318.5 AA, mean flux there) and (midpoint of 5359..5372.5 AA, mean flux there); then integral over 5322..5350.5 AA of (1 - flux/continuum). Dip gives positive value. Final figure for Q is 1.6 AA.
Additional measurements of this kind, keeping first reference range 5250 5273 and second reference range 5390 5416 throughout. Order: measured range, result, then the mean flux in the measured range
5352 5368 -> -2.22 AA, 29.3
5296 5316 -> -1.92 AA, 27.8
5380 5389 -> -0.65 AA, 27.9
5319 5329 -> -0.45 AA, 26.6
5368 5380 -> -0.40 AA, 26.8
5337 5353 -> -1.34 AA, 27.8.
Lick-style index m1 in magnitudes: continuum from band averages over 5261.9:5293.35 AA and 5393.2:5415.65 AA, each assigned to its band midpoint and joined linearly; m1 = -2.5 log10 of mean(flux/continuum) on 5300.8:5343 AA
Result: -0.09 mag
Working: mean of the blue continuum 25.4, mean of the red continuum 25.8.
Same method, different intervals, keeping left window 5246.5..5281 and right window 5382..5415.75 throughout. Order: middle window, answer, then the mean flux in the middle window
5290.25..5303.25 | -0.05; 27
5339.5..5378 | -0.07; 28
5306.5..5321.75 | -0.13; 29.2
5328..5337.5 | -0.01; 26.4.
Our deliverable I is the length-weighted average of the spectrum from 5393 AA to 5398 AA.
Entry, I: 26.1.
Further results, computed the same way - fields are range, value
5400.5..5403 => 26.4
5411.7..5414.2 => 27.8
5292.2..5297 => 29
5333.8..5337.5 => 29.3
